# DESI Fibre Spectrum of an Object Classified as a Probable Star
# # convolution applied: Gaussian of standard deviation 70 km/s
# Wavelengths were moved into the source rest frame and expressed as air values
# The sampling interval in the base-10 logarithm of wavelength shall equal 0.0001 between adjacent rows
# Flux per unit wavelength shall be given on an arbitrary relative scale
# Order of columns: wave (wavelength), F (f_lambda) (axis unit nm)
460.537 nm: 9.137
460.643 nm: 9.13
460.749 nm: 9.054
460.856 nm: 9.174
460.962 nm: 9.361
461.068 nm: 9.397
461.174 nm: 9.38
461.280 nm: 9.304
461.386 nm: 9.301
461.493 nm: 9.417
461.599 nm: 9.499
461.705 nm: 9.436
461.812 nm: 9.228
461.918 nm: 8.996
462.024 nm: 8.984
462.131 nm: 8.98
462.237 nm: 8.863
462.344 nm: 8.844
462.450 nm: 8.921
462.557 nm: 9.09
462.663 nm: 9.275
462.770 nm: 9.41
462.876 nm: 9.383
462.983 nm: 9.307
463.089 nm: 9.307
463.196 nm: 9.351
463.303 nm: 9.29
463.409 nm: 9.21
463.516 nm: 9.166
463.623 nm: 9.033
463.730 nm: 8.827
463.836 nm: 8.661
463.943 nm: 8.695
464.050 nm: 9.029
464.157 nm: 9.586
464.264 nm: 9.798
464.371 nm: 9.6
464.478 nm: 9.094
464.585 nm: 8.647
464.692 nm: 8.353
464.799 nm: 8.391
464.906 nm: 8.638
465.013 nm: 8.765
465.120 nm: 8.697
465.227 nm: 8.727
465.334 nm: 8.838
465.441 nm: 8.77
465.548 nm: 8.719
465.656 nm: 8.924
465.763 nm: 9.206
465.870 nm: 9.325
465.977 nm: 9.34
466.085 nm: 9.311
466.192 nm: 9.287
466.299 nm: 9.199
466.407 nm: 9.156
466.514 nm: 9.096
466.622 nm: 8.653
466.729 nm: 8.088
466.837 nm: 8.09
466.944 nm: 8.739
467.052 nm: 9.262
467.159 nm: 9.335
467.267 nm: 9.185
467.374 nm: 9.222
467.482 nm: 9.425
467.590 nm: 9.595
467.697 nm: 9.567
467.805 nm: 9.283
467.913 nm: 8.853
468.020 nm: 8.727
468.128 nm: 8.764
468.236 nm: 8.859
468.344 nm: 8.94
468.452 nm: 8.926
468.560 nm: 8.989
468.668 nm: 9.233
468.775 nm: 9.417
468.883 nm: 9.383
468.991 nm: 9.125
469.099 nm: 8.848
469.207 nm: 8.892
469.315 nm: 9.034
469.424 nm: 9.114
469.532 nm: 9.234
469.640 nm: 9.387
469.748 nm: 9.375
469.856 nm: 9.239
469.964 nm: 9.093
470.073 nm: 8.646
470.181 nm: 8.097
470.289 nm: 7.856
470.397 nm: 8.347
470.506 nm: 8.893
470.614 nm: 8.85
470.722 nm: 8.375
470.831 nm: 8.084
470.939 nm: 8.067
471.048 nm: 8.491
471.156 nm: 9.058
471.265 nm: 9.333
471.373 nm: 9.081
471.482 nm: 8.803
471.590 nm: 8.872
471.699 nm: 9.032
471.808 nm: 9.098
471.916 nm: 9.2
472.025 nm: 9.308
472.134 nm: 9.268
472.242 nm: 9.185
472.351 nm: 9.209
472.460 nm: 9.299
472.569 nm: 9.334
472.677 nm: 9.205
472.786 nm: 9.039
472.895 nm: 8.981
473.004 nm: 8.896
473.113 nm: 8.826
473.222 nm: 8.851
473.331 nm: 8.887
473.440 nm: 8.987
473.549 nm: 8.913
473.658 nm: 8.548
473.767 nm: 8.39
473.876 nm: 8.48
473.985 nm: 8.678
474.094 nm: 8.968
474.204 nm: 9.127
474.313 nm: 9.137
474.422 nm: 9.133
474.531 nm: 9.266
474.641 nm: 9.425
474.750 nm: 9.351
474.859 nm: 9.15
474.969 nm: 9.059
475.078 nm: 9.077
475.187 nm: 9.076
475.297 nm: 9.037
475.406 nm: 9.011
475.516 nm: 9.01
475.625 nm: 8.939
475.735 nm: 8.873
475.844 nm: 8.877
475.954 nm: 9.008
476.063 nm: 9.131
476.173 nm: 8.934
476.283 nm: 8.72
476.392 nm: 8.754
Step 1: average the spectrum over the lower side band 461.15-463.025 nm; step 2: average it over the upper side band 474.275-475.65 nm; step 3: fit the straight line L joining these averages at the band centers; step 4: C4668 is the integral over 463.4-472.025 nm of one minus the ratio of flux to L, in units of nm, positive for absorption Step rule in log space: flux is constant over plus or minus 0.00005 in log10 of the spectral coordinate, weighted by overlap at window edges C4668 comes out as 0.20 nm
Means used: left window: 9.2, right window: 9.14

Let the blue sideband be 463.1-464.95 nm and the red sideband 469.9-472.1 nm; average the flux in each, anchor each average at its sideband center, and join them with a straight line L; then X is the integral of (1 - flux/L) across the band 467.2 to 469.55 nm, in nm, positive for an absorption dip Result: -0.073 nm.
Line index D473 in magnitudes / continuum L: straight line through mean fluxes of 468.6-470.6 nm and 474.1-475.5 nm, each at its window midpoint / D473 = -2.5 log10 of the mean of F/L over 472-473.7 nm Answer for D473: 0.00 mag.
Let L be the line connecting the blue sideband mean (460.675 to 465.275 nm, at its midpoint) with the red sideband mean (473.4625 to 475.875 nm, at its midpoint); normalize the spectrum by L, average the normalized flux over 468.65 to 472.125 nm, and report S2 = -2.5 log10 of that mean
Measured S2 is 0.01 mag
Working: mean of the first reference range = 9.1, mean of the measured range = 8.9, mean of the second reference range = 8.98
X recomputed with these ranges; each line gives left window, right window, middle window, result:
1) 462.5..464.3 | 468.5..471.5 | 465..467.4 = 0.03 nm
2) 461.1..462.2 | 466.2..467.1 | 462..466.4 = -0.01 nm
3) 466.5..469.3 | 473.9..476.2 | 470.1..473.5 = 0.07 nm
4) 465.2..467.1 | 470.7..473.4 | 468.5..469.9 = -0.04 nm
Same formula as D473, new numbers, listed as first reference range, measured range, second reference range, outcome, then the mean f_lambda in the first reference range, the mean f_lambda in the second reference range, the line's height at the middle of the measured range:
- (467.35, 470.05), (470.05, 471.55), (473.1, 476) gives 0.06 mag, 9.13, 8.97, 9.07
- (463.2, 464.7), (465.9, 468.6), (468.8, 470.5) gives -0.01 mag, 9.1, 8.92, 8.99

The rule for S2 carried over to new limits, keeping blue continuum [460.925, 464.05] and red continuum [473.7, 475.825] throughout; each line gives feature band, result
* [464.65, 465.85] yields 0.05 mag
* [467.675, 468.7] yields 0.01 mag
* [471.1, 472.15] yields -0.01 mag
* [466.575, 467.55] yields 0.02 mag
